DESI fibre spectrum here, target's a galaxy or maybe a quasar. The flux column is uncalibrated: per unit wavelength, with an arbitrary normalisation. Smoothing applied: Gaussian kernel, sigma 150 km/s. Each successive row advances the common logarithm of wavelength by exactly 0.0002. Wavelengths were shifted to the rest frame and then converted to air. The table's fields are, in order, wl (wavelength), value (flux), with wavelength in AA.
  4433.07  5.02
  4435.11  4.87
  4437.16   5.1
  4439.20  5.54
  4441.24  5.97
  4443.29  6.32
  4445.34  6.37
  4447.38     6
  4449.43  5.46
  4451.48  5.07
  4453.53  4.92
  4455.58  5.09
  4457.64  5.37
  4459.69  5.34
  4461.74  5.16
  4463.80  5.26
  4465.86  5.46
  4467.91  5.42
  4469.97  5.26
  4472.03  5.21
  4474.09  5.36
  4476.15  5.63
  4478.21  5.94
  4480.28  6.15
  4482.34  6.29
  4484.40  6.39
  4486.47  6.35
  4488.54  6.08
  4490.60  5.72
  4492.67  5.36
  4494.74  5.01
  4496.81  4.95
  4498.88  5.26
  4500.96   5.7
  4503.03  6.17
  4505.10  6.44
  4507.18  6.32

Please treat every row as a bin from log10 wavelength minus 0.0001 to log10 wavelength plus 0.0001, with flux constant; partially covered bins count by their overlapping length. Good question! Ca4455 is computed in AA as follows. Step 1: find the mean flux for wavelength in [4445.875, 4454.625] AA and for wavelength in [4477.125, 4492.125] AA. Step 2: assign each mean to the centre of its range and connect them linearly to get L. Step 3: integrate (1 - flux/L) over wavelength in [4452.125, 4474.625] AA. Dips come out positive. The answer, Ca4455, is 1.7 AA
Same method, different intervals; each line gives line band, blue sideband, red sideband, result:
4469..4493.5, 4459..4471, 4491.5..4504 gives -2.1 AA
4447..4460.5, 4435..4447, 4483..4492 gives 1.3 AA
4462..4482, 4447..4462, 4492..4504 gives -0.8 AA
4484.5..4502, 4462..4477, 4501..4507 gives 1.0 AA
